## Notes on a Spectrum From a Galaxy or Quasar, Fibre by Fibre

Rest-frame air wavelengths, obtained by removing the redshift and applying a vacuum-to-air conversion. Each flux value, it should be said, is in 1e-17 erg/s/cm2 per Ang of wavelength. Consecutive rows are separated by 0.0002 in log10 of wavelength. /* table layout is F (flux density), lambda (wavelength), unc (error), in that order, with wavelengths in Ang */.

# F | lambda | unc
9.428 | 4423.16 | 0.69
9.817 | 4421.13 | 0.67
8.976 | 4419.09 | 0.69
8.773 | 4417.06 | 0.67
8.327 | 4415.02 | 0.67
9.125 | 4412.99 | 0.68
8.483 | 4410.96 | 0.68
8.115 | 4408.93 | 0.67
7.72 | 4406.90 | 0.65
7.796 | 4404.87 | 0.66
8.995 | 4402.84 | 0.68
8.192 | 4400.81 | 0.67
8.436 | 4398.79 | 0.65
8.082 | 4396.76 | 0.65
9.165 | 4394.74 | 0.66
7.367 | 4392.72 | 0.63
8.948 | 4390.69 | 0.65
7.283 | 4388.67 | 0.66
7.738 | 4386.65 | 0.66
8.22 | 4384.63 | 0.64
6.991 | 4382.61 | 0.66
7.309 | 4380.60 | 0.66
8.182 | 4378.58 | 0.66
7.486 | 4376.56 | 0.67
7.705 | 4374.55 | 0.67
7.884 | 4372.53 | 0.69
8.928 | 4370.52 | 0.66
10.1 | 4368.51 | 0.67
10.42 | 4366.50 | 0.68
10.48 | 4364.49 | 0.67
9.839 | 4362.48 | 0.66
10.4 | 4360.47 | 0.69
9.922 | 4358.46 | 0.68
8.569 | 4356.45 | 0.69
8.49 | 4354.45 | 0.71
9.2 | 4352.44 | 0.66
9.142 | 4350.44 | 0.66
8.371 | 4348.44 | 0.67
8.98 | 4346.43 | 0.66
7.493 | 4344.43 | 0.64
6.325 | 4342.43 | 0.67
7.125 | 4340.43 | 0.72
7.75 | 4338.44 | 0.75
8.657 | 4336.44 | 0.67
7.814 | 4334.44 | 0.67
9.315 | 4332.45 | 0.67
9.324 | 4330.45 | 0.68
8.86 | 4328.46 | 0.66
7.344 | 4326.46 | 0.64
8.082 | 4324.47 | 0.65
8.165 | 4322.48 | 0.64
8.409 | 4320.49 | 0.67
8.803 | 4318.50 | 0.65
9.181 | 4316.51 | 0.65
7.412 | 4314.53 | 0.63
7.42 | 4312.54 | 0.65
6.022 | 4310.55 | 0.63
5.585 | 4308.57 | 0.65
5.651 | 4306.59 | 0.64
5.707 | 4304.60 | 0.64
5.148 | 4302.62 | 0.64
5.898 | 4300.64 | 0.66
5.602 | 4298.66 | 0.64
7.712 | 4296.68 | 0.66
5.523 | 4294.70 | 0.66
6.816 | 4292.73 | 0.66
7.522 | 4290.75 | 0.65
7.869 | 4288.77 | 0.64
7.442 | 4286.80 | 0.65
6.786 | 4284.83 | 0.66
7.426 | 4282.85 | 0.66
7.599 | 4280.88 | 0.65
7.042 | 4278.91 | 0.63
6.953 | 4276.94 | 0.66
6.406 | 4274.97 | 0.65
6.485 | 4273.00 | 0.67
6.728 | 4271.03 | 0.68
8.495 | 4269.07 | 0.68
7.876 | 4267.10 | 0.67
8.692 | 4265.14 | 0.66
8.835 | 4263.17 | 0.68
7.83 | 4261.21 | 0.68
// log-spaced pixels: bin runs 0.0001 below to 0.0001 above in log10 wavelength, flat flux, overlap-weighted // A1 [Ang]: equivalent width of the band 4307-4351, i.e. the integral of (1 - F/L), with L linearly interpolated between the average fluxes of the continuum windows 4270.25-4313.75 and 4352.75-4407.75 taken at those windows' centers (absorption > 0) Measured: -3.0 Ang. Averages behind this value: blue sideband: 6.61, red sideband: 8.55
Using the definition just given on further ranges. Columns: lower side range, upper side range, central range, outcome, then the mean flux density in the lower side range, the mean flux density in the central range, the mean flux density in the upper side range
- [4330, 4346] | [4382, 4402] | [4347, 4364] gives -2.7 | 7.97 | 9.27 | 8.07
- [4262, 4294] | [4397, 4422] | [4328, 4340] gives -1.0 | 7.42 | 8.54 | 8.54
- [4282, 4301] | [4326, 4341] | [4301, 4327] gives 2.0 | 6.89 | 7.12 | 8.34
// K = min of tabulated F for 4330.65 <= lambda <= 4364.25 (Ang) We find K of 6.325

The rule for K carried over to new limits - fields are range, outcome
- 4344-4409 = 6.991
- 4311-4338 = 7.344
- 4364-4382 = 7.309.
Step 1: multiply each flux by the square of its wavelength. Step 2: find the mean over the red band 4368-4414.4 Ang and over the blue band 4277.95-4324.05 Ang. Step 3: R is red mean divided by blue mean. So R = 1.22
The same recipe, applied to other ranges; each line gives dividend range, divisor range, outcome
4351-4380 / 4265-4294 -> 1.30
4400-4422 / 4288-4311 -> 1.44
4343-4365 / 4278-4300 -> 1.34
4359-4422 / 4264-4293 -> 1.22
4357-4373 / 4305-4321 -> 1.39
